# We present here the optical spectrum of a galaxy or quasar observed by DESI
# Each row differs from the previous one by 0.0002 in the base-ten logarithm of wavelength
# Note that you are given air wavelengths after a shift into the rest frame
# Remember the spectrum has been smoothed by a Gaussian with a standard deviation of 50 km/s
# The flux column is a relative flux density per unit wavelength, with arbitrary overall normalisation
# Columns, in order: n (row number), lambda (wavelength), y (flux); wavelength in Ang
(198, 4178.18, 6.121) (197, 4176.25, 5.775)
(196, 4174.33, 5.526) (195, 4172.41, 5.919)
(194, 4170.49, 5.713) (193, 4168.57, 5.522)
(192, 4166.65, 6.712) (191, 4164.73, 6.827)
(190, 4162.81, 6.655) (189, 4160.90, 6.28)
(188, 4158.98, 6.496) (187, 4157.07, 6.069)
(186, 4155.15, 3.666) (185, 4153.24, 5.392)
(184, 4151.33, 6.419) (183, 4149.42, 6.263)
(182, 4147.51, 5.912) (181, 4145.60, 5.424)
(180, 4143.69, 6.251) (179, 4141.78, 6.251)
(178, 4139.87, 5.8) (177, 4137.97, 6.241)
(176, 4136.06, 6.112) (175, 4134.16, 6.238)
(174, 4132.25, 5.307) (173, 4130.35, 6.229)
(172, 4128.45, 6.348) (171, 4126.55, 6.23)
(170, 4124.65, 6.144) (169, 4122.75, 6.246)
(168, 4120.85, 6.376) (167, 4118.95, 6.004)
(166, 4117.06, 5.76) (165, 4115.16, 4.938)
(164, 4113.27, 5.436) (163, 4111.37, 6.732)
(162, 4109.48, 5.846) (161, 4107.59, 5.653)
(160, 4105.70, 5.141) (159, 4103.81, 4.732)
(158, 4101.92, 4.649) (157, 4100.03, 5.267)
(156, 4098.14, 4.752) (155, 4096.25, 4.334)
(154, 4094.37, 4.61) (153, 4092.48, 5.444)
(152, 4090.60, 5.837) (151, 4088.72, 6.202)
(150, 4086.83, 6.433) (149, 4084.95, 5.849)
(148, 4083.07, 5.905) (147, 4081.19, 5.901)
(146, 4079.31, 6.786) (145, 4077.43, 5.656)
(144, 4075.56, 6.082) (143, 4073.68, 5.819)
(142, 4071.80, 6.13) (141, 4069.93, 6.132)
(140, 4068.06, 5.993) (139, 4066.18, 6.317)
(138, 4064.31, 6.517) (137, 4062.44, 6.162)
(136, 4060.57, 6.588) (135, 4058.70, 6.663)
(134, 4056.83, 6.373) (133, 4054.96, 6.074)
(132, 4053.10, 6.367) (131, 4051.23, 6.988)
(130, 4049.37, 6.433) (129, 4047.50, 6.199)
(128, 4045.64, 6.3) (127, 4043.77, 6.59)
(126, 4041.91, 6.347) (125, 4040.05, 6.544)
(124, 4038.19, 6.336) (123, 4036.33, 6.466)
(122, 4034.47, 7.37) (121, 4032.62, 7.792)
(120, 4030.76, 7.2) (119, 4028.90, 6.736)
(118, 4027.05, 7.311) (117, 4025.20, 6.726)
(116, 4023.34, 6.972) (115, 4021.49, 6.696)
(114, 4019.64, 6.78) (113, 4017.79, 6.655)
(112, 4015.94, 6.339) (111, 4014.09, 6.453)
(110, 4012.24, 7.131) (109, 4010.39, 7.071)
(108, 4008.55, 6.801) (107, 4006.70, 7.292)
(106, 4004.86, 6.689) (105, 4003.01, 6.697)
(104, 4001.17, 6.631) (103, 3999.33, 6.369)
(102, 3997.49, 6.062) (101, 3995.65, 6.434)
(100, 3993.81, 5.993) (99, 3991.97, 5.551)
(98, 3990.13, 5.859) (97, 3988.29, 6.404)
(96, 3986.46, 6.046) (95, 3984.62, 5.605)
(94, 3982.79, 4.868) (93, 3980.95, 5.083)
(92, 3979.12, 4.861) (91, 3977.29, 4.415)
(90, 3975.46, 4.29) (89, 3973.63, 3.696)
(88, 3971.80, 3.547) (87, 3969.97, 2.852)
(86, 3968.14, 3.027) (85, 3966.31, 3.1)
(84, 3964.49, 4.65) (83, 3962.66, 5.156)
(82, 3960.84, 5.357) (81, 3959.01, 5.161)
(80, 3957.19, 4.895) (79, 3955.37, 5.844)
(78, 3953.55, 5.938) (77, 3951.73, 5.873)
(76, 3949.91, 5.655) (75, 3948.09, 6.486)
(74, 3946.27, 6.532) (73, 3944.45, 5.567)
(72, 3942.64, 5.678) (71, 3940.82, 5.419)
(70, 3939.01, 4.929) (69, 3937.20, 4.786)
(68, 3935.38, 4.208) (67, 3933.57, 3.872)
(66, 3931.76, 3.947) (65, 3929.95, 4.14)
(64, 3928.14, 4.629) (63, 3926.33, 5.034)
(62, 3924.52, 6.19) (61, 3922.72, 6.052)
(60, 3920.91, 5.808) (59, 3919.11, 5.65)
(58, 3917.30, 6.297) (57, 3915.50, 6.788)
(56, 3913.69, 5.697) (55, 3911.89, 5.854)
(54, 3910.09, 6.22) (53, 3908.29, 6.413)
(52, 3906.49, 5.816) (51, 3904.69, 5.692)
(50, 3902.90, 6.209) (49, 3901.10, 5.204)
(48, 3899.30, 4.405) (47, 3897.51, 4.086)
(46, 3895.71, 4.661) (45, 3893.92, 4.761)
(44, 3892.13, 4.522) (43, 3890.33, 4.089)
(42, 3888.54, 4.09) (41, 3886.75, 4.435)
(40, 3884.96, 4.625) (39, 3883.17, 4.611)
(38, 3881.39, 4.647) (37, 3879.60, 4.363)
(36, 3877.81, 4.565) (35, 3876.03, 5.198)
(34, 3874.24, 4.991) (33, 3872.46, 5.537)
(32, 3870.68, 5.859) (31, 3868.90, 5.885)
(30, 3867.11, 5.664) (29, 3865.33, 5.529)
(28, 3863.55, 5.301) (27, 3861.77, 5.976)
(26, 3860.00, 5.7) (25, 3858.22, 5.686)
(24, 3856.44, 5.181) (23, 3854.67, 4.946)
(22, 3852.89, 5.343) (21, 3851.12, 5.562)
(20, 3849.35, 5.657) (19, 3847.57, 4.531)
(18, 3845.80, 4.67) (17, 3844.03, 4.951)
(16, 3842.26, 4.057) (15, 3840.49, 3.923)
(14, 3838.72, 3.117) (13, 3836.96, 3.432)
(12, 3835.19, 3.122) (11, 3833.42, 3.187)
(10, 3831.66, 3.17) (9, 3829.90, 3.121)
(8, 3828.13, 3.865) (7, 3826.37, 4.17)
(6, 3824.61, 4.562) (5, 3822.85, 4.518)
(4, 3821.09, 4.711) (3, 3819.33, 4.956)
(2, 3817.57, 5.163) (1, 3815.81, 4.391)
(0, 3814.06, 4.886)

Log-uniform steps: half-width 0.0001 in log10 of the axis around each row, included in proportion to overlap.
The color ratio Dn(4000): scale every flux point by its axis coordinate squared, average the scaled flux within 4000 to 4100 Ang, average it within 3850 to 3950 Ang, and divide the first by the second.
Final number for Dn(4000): 1.30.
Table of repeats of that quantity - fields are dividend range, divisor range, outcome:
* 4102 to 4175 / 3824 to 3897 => 1.45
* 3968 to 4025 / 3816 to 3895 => 1.34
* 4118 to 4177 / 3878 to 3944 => 1.32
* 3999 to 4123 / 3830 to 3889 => 1.45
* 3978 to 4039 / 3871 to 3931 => 1.31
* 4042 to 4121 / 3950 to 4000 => 1.22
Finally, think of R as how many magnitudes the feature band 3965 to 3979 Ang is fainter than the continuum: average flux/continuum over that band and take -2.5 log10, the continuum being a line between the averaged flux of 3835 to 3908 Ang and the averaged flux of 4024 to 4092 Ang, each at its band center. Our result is 0.48 mag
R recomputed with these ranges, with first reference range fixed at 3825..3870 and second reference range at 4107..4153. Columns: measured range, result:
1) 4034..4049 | -0.16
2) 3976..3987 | 0.04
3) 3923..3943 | 0.05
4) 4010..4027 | -0.23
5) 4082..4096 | 0.02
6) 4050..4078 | -0.11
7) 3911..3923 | -0.21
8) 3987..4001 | -0.15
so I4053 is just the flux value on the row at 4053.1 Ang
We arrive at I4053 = 6.367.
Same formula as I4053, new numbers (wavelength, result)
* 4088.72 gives 6.202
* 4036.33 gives 6.466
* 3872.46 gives 5.537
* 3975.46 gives 4.29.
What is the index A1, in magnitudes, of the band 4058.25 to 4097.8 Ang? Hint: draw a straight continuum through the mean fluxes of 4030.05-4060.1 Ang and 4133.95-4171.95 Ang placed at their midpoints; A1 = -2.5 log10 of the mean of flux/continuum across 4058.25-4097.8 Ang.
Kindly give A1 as 0.09 mag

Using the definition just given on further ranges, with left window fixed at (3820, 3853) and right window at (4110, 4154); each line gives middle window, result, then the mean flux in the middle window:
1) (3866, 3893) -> -0.103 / 4.88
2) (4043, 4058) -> -0.168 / 6.42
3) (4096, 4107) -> 0.193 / 4.87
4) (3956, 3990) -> 0.083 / 4.65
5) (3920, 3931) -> -0.124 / 5.29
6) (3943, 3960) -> -0.181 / 5.77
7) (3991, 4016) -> -0.247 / 6.54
